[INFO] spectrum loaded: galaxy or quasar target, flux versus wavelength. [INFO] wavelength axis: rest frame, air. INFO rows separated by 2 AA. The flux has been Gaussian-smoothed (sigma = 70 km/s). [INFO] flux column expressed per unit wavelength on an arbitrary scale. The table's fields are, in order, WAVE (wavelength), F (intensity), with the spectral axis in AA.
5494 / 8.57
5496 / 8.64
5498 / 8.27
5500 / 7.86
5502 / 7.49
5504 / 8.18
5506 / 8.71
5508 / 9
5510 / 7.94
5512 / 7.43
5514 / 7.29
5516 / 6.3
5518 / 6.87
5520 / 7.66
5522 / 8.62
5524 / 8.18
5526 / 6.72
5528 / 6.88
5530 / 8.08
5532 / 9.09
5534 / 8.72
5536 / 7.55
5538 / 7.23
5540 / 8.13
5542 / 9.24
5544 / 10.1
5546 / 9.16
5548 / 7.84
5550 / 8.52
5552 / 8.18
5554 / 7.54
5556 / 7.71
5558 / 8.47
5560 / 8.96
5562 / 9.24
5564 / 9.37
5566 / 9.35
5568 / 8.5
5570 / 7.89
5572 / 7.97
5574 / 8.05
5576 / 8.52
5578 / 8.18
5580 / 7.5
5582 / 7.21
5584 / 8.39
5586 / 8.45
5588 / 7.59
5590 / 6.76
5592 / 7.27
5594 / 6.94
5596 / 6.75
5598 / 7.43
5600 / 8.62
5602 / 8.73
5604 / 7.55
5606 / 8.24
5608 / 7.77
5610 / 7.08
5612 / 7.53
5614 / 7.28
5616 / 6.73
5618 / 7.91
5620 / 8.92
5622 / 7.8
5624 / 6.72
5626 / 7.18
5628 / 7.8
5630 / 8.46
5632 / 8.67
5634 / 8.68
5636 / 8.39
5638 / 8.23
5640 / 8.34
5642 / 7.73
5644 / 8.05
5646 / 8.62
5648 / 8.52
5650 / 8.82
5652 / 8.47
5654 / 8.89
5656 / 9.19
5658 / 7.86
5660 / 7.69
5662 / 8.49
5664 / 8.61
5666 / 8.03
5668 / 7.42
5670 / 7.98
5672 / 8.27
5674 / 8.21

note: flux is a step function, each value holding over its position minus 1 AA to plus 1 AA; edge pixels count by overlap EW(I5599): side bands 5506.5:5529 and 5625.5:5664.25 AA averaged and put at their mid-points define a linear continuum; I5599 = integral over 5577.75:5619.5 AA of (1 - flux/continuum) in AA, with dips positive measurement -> 2.3 AA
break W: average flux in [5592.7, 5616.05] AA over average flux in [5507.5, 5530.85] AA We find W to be 1.00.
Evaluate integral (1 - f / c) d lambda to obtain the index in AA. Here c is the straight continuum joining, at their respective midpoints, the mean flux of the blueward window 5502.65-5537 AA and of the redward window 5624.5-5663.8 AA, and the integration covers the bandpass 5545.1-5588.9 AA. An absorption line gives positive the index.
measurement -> -1.6 AA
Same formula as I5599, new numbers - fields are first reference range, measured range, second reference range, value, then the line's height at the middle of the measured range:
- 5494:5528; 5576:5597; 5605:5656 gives 1.1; 7.97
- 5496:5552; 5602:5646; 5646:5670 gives 2.0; 8.28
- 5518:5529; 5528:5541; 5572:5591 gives -0.7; 7.6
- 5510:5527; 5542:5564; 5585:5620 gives -3.4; 7.49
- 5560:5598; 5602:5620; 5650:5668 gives 1.1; 8.15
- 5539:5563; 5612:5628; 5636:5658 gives 1.8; 8.49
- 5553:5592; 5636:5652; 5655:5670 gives -0.3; 8.17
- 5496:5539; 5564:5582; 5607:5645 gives -0.9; 7.84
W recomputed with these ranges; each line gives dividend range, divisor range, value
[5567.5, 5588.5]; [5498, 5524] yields 1.03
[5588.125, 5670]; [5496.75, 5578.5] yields 0.97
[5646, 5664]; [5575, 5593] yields 1.10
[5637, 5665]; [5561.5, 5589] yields 1.01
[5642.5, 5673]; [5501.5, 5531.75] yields 1.08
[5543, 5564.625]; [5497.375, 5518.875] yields 1.11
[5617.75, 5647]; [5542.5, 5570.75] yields 0.94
